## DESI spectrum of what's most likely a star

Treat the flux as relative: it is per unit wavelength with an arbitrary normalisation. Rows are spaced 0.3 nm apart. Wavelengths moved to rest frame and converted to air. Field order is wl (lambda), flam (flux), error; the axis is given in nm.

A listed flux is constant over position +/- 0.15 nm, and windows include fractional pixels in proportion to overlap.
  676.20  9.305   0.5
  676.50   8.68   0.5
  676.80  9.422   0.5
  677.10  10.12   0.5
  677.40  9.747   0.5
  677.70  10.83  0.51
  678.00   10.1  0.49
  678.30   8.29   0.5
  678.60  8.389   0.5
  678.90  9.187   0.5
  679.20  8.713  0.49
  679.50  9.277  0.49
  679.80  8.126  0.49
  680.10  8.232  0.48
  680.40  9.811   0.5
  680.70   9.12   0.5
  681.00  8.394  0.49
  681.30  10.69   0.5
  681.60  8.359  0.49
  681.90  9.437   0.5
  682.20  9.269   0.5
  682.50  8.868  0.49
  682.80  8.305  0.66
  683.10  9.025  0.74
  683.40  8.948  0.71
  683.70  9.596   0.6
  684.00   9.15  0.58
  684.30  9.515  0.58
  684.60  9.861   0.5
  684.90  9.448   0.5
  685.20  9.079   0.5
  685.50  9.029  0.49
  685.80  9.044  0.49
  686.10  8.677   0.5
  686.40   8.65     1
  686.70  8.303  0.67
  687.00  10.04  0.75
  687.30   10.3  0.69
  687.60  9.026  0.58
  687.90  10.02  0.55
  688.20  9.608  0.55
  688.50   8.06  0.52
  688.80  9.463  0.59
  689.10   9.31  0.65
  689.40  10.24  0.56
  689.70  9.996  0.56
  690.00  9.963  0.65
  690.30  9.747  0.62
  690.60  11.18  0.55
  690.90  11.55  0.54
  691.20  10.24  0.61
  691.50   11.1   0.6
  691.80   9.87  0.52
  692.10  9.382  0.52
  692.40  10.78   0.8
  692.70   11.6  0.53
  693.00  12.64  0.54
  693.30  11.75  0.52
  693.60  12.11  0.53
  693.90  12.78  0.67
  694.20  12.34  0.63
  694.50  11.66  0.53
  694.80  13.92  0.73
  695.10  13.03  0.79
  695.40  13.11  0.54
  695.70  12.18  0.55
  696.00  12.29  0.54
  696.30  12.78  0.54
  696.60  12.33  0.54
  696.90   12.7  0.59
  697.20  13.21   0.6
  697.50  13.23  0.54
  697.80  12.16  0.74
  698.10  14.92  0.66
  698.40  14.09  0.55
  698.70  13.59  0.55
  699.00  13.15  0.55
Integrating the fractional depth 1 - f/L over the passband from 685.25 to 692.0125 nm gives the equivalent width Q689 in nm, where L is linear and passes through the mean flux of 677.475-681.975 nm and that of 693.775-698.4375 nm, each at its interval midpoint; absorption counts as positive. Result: 0.906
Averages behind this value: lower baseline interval 9.14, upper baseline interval 12.9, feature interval 9.69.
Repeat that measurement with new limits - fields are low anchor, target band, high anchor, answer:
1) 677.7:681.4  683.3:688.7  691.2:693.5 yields 0.424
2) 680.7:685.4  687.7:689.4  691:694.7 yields 0.172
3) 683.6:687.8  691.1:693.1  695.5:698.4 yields 0.104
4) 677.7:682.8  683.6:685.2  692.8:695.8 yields 0.097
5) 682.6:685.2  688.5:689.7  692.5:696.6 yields 0.143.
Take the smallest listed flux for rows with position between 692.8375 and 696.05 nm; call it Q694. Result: 11.66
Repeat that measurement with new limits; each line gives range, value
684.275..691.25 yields 8.06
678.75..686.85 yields 8.126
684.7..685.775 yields 9.029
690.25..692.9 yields 9.382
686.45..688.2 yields 8.303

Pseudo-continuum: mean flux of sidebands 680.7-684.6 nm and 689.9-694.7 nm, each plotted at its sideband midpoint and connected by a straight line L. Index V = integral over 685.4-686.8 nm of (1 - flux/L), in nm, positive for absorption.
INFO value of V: 0.162 nm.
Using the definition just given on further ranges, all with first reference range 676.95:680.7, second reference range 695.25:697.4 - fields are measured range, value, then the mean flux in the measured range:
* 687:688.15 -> 0.12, 9.8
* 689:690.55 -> 0.19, 9.95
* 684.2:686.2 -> 0.24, 9.24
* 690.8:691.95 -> 0.10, 10.7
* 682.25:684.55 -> 0.23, 9.1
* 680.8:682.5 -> 0.10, 9.19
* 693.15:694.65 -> 0.01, 12.1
